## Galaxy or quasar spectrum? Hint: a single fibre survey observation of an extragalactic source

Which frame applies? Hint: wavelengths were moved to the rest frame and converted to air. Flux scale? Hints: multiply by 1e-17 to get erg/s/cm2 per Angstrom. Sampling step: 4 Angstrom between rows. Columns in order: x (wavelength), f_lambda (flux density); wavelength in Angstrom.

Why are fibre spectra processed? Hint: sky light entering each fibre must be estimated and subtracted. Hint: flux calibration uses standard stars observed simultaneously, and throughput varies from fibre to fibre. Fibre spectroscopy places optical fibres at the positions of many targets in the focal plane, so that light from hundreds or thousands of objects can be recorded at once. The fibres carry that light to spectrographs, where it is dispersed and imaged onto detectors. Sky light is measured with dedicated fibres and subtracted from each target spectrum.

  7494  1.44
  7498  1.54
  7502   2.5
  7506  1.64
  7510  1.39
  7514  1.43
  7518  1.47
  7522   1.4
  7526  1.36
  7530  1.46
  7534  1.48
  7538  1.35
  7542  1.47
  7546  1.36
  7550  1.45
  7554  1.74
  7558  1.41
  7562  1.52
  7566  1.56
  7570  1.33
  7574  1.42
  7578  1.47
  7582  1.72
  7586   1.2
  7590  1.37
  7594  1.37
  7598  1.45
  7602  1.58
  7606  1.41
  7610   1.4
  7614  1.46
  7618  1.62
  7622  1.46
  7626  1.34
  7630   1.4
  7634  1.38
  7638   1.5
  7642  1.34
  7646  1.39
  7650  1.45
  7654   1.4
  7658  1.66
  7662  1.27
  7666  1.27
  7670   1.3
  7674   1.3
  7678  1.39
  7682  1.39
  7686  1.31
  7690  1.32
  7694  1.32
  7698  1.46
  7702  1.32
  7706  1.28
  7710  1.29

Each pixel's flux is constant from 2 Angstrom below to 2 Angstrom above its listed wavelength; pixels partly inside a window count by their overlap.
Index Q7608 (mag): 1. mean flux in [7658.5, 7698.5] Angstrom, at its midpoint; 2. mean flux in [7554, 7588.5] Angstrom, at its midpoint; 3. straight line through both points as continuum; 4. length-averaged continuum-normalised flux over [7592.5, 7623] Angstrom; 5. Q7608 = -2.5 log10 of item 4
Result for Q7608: -0.03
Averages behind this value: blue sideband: 1.47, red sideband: 1.34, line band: 1.47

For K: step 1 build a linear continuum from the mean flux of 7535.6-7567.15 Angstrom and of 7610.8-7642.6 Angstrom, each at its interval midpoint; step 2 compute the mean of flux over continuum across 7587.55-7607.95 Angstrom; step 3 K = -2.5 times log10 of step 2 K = 0.019 mag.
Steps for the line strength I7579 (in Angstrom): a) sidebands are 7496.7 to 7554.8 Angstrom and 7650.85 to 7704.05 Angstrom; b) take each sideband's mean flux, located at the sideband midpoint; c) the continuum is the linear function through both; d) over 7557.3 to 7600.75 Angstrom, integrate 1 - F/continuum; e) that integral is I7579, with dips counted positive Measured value 0.9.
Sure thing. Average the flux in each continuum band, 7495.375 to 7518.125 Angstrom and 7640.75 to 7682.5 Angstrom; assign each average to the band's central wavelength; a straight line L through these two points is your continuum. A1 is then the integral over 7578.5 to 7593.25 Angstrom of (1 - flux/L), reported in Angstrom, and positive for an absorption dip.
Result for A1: 0.9 Angstrom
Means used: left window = 1.67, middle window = 1.43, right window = 1.38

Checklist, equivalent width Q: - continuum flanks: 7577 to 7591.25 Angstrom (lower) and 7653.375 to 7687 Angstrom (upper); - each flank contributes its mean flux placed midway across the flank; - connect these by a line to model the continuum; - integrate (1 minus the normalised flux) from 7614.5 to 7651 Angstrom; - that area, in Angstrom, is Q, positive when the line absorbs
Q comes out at -0.9 Angstrom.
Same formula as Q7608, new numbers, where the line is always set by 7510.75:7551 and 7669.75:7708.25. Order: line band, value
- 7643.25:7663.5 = -0.06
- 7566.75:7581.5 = -0.04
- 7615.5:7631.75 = -0.06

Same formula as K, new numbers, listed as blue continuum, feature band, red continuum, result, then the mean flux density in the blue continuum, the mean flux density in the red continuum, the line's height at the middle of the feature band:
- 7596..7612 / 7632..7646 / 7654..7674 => 0.002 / 1.46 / 1.37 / 1.41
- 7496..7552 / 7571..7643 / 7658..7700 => -0.007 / 1.52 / 1.35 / 1.43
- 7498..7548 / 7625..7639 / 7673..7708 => 0.004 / 1.53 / 1.34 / 1.41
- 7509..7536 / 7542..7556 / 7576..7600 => -0.060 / 1.43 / 1.43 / 1.43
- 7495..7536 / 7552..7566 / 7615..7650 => -0.030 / 1.56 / 1.43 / 1.51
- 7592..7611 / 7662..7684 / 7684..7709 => 0.029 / 1.44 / 1.33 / 1.36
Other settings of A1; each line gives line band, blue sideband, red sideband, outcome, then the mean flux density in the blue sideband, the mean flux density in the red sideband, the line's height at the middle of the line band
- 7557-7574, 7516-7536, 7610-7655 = -0.2 Angstrom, 1.43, 1.43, 1.43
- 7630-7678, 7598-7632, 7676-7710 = 0.5 Angstrom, 1.46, 1.35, 1.4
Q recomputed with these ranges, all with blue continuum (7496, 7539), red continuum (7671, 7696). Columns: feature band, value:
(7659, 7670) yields 0.41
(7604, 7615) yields 0.10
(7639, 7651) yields -0.09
